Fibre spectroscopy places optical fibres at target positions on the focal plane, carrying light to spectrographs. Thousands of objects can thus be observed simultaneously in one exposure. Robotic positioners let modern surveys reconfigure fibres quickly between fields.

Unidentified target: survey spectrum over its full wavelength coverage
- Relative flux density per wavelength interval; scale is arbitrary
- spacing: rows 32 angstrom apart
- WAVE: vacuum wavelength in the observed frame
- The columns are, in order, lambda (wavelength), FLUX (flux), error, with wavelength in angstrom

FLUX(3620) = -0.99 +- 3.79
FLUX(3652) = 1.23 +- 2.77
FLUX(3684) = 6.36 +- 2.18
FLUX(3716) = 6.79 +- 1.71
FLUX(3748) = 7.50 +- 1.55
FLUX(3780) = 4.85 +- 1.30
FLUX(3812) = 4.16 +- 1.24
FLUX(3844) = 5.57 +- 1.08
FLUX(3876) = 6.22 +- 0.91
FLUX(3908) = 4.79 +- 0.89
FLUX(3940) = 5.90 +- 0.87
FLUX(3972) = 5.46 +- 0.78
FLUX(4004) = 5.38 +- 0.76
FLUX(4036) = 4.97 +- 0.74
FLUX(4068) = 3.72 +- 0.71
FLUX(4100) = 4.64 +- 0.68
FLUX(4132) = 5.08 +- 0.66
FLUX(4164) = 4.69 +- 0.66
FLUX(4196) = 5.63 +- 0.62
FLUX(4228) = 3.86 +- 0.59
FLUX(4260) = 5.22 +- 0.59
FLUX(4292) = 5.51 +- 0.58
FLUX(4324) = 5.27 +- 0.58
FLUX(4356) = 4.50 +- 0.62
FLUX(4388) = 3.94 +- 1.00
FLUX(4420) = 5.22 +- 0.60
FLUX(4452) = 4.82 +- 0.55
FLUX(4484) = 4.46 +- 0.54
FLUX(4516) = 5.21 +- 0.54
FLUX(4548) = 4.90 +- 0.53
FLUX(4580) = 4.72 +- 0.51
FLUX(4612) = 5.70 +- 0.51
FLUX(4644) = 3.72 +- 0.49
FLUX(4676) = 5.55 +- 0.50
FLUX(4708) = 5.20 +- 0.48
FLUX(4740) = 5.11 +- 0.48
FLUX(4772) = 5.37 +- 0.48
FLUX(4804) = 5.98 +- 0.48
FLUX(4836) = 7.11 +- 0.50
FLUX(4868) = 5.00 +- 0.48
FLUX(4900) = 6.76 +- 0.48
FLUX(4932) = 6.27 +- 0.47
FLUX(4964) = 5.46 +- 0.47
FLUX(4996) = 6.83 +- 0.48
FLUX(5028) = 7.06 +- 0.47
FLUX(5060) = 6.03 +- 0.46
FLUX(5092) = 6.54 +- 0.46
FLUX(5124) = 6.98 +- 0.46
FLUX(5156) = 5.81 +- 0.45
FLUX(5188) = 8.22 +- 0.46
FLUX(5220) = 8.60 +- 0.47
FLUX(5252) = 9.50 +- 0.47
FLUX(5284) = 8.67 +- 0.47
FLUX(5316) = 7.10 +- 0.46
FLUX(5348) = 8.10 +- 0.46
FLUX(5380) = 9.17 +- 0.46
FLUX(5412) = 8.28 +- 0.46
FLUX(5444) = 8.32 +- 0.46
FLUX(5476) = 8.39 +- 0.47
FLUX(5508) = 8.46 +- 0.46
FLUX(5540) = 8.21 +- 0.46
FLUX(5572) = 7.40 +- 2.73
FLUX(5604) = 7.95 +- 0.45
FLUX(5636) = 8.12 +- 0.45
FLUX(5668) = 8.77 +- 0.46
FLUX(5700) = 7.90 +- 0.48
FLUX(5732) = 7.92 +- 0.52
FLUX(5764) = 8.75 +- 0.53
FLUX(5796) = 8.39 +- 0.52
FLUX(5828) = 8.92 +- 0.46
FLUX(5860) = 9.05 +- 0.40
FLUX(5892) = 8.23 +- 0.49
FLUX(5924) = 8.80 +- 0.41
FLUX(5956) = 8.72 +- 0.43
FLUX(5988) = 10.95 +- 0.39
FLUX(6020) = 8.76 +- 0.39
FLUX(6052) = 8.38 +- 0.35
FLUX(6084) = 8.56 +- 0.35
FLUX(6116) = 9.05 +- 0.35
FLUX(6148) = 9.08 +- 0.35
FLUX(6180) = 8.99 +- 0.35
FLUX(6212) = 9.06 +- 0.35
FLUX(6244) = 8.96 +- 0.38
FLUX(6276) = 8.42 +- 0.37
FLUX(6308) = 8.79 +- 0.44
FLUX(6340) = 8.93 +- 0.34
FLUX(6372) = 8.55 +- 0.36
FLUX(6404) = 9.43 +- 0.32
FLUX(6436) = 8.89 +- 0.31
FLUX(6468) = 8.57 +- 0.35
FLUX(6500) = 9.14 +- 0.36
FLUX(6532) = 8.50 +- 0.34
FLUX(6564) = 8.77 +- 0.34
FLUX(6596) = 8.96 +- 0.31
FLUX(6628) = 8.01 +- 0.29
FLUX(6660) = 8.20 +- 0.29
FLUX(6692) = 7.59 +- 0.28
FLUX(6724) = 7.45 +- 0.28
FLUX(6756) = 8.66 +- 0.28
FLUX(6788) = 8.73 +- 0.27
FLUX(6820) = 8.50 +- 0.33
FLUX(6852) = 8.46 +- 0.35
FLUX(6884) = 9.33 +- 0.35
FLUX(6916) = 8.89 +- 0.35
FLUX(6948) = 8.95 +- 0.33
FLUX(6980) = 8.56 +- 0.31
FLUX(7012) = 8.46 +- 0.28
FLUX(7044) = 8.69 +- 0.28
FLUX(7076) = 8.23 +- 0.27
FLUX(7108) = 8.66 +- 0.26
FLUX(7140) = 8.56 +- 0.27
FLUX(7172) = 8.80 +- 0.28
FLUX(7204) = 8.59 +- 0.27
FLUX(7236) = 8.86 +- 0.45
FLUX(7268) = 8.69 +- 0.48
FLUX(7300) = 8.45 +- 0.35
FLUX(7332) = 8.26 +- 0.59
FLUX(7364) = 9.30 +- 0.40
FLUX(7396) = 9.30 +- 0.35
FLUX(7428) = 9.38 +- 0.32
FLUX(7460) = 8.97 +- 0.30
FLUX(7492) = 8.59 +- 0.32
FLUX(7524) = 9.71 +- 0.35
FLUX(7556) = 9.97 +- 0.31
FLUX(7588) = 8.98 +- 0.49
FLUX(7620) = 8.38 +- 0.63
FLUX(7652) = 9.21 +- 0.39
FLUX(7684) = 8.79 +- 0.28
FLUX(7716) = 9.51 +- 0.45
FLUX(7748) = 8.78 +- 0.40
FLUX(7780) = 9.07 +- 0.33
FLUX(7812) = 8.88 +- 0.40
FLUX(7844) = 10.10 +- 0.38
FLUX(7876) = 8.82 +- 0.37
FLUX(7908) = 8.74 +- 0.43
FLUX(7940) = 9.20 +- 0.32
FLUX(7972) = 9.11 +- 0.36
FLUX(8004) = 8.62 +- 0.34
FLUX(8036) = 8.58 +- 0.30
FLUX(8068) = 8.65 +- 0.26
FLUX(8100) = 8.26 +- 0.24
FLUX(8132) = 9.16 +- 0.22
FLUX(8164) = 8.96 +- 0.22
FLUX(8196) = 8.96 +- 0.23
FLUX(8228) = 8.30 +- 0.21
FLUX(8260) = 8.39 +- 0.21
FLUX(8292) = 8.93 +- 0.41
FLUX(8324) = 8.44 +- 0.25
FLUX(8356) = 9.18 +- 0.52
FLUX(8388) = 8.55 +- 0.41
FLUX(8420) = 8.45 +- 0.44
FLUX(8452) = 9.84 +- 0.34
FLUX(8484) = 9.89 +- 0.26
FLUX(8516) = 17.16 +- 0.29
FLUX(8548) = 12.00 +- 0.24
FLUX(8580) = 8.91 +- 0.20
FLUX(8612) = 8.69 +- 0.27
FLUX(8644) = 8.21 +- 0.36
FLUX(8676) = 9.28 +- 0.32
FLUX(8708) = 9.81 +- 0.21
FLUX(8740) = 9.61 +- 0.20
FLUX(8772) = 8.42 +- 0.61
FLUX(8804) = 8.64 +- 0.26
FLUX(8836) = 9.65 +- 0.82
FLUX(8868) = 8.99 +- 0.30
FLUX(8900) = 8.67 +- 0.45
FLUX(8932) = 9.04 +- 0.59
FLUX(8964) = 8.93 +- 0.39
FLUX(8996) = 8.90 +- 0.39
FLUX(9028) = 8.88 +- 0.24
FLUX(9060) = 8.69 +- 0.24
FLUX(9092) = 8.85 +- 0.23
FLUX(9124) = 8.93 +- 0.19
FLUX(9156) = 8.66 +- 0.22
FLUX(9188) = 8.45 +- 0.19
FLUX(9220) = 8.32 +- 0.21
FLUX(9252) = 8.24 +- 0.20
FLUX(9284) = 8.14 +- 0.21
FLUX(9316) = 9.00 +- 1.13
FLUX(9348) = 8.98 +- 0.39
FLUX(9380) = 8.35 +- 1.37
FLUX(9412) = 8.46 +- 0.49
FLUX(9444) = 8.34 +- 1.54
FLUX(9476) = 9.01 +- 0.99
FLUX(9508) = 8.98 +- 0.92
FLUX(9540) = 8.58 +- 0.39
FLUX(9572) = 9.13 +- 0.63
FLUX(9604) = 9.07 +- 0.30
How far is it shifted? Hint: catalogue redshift 0.30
